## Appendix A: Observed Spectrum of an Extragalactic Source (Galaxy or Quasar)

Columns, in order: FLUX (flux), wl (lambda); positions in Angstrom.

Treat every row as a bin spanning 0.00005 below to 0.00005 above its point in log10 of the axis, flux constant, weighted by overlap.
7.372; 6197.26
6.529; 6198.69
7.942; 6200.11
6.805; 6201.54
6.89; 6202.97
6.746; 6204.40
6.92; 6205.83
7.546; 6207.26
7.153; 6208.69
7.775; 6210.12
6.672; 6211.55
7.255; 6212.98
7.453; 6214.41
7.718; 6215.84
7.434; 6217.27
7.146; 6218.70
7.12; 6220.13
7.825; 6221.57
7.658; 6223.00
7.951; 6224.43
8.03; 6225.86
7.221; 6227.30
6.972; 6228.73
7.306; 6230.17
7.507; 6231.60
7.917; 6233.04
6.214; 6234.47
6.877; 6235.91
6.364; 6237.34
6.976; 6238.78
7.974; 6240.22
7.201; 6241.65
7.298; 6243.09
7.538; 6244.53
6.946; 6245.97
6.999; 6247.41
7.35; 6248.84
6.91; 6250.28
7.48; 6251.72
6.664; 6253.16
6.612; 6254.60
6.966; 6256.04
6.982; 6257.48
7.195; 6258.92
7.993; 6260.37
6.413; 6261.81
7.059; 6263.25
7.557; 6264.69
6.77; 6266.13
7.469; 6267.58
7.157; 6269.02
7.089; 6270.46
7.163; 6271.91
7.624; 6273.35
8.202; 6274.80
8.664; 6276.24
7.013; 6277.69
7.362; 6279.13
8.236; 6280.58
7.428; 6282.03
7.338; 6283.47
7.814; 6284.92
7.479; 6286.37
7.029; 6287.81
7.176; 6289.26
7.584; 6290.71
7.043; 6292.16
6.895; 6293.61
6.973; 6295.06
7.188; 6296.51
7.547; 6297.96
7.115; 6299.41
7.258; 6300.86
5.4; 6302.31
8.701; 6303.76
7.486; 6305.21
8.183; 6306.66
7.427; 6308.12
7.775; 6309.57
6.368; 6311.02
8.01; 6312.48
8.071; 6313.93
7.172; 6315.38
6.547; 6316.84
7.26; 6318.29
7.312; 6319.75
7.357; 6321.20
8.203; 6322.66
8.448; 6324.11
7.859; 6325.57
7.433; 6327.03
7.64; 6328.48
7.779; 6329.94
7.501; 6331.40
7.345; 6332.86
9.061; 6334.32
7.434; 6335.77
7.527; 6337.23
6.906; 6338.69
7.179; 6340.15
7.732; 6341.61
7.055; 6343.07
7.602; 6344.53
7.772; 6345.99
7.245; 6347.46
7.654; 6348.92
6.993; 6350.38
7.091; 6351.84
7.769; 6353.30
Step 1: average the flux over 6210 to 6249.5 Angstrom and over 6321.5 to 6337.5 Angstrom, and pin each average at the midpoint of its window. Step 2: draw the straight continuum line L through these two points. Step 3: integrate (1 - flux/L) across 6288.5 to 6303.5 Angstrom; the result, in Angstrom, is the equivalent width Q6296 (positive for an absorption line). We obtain 1.1 Angstrom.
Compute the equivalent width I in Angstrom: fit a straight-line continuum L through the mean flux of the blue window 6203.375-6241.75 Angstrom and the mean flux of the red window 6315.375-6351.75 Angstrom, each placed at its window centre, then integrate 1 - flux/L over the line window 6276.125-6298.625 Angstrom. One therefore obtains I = 0.1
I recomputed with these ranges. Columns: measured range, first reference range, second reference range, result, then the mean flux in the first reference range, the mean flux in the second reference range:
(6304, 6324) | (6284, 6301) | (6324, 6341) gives -0.2 Angstrom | 7.26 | 7.65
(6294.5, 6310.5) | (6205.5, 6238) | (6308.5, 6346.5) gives 0.3 Angstrom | 7.31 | 7.55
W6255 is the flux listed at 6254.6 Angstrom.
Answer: 6.612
